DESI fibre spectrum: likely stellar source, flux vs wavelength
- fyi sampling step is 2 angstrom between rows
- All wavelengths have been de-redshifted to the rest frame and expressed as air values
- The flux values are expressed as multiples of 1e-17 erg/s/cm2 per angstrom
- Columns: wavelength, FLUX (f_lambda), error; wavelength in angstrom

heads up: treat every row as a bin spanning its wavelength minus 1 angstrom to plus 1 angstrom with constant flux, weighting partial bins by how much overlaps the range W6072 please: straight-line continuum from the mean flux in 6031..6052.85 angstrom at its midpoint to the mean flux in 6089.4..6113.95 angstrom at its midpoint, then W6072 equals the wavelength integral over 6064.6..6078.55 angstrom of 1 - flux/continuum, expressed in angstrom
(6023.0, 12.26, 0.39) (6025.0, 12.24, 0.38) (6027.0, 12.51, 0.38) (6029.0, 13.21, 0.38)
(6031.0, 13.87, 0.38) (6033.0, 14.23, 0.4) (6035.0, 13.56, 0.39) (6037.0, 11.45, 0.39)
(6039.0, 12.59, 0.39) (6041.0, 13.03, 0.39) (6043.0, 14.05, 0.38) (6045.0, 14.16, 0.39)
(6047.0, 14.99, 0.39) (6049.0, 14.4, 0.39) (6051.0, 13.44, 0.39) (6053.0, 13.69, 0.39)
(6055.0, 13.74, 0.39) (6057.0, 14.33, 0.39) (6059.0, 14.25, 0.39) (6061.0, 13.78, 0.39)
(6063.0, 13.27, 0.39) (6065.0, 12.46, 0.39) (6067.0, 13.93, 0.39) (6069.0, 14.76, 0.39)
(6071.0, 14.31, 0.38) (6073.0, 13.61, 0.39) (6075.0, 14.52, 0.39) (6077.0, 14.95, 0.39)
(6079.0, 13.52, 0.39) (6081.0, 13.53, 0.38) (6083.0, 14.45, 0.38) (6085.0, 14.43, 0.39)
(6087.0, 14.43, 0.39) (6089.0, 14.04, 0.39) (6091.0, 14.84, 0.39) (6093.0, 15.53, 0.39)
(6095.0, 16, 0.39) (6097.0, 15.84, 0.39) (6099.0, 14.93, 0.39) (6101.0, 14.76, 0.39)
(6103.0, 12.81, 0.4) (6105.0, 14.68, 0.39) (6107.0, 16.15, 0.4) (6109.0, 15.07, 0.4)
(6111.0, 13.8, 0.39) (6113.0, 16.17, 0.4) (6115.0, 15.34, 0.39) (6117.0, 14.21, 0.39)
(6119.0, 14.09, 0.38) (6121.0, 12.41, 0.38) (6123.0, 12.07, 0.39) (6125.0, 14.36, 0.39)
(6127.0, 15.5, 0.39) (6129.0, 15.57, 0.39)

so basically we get 0.2 angstrom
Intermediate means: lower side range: 13.6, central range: 14.1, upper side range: 15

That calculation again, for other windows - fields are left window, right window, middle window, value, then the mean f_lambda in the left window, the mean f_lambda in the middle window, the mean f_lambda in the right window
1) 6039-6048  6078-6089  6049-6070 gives 0.3 angstrom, 13.9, 13.8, 14.1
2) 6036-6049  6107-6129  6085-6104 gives -0.9 angstrom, 13.5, 14.8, 14.4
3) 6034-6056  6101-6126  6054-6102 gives -1.5 angstrom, 13.6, 14.3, 14.3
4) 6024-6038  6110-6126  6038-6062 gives -1.1 angstrom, 13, 13.9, 14.1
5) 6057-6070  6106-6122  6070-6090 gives -0.2 angstrom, 13.8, 14.2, 14.7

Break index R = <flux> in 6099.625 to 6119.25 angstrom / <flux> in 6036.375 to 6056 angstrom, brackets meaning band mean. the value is 1.08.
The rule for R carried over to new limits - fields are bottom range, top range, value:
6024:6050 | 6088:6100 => 1.13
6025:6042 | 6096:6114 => 1.15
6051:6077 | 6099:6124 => 1.03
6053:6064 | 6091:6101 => 1.11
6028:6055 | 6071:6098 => 1.07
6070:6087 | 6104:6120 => 1.05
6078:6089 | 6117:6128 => 0.98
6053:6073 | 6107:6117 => 1.09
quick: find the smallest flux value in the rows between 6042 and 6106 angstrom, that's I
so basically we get 12.46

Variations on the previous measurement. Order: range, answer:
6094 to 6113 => 12.81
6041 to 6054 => 13.03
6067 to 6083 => 13.52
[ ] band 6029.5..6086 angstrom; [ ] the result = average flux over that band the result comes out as 13.8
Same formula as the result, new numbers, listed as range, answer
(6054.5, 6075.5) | 13.9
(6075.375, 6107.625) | 14.7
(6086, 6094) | 14.7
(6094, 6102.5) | 15.2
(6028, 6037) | 13.5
